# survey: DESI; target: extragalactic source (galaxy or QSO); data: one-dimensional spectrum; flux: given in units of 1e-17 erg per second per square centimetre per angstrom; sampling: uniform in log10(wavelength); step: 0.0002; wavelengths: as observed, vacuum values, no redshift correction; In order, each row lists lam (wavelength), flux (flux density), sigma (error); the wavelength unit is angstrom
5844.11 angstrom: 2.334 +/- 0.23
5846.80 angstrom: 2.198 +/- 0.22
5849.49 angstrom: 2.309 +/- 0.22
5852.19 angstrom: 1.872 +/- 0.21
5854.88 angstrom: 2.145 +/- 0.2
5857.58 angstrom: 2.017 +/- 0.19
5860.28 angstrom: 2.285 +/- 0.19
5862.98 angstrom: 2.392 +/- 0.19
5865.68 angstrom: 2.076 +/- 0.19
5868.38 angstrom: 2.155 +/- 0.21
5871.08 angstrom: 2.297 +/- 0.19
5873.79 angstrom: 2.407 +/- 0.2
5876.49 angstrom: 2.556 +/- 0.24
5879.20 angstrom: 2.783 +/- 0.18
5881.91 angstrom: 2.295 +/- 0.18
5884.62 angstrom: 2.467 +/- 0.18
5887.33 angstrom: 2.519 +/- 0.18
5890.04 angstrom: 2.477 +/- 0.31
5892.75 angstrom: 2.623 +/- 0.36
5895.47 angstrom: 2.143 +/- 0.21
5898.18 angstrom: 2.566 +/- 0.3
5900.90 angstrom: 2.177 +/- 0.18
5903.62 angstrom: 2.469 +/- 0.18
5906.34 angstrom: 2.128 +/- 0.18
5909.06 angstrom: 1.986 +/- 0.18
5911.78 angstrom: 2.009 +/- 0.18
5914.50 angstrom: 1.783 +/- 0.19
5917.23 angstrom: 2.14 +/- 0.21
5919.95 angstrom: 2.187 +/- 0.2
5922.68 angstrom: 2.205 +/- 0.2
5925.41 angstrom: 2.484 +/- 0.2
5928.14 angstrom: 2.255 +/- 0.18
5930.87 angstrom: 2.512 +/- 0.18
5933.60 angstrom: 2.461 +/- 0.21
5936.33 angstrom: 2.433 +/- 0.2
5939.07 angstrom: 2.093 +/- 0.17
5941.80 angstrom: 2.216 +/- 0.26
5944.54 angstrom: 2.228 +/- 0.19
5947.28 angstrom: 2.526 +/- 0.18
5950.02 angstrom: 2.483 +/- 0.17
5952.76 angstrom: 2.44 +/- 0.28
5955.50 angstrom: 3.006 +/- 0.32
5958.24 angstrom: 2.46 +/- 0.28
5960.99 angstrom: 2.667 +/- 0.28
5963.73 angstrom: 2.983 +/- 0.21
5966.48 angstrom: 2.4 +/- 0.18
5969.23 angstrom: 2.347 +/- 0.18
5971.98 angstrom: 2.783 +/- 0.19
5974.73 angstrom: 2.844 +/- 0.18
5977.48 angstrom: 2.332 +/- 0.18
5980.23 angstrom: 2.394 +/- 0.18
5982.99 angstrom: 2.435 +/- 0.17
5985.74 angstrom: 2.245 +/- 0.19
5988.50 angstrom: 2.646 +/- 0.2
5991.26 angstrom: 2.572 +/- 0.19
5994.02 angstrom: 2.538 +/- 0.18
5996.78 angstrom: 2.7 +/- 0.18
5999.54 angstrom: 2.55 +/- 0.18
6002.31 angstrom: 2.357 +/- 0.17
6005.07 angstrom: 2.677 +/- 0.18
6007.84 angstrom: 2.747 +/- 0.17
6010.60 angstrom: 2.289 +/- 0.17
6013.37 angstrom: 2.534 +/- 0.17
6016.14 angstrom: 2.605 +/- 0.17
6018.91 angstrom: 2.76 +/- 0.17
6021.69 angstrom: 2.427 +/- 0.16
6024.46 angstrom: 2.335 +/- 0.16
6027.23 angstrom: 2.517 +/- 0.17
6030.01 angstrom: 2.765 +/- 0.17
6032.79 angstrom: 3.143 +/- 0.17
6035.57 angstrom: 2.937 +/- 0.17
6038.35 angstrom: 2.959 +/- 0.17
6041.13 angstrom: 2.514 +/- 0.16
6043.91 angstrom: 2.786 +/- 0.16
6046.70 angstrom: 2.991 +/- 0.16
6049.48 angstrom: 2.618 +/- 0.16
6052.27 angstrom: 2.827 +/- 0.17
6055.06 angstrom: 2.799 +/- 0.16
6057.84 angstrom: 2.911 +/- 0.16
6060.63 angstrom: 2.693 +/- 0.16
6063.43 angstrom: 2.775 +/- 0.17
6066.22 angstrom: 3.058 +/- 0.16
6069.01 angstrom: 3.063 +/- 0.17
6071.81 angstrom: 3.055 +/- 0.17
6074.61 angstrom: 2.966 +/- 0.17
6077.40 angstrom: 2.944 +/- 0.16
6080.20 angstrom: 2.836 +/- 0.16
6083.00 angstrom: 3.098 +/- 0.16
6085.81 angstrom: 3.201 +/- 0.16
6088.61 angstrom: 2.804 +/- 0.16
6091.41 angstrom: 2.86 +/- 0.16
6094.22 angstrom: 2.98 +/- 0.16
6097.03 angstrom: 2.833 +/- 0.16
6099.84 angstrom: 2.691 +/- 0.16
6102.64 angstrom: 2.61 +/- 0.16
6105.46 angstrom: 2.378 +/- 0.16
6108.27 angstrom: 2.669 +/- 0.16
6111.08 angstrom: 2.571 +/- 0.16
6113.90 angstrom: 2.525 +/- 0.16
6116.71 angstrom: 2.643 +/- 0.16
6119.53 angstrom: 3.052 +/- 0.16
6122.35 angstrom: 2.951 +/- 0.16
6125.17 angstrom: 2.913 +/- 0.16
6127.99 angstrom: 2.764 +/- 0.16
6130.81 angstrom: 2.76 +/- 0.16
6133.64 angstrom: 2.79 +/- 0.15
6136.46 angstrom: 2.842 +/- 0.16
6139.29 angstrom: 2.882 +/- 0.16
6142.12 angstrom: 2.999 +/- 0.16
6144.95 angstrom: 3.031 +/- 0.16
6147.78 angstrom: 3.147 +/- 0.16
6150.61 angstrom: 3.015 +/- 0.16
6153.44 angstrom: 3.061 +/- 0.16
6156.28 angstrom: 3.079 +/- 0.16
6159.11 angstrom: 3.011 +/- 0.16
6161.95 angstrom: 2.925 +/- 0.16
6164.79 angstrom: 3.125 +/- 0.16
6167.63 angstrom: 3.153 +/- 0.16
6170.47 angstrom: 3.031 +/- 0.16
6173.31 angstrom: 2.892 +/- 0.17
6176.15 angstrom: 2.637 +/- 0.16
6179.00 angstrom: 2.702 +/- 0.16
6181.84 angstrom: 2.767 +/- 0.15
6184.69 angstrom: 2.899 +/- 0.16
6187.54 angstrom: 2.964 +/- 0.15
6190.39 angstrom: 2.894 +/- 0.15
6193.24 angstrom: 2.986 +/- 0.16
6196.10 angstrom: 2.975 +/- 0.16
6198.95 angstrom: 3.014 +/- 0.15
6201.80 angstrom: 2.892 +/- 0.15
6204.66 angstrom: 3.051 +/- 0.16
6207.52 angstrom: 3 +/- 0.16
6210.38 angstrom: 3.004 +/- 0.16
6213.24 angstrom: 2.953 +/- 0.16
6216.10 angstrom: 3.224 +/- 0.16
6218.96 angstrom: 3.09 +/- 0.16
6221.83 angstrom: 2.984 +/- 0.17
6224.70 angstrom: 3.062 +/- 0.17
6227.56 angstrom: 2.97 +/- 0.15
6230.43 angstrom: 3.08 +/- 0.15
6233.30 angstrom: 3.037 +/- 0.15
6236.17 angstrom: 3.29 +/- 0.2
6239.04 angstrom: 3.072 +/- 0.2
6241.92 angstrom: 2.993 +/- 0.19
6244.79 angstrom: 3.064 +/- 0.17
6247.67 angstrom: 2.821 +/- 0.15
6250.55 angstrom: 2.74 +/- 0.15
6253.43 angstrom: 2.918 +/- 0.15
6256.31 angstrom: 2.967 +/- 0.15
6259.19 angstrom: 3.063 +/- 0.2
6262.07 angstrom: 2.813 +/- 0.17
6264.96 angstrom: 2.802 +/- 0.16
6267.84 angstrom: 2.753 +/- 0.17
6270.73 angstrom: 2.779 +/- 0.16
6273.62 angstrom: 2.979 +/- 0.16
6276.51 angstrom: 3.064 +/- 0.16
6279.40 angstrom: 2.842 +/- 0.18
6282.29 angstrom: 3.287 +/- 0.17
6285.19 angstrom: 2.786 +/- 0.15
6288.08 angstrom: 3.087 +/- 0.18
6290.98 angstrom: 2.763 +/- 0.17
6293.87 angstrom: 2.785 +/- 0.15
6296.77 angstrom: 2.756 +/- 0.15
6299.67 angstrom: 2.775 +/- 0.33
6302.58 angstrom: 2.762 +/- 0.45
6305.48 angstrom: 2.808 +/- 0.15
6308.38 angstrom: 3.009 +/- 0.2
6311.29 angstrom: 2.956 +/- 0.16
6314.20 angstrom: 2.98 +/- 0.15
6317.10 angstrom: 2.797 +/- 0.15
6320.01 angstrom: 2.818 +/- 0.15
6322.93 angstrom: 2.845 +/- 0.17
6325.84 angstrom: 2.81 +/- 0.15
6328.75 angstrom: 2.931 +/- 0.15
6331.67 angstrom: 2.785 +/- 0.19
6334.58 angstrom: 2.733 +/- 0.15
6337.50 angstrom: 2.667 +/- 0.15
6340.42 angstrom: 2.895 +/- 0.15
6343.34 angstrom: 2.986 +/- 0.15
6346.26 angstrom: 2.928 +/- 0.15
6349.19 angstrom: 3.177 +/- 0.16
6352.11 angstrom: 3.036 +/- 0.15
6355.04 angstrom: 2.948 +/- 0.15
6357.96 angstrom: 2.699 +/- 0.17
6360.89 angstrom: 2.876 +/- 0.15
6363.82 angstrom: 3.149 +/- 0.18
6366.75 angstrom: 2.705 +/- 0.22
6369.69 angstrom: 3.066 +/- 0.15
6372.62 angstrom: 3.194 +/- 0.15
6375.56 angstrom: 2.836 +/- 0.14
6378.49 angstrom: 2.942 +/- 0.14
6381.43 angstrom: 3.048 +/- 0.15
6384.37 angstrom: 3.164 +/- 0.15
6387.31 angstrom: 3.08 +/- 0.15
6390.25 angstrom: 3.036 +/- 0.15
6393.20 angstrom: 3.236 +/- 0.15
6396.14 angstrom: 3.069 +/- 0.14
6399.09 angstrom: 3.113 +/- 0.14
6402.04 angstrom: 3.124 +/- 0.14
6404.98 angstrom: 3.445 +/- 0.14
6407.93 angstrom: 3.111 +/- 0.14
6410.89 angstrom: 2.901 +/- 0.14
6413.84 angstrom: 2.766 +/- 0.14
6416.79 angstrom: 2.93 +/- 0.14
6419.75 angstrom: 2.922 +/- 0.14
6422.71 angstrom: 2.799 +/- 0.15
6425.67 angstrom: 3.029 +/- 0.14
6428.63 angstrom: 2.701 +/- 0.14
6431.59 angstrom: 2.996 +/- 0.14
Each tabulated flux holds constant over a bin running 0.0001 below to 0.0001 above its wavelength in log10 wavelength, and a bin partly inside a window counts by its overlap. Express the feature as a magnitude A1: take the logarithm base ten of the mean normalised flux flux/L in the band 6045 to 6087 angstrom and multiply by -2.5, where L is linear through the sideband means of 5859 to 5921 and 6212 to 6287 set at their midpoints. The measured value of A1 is -0.11 mag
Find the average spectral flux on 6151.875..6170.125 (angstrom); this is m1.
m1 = 3.06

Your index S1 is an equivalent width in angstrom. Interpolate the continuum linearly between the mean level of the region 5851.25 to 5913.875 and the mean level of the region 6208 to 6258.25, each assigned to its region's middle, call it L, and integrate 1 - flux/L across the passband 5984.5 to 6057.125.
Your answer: -2.00 angstrom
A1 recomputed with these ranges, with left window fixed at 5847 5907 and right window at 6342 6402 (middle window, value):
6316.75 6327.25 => 0.049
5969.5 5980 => -0.057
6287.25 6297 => 0.023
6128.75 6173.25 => -0.105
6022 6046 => -0.079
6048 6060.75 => -0.084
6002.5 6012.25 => -0.016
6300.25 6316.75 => 0.015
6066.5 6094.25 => -0.146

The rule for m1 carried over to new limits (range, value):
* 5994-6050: 2.66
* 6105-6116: 2.56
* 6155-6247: 2.99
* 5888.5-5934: 2.27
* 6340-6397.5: 3.01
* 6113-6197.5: 2.92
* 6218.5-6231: 3.03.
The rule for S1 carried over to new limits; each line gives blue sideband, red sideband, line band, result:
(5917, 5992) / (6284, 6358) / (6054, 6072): -2.2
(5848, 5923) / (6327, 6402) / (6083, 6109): -2.3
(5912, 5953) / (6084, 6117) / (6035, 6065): -2.3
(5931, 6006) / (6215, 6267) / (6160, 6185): -0.3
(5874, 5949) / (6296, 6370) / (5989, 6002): -0.7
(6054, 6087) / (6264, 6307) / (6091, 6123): 2.3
